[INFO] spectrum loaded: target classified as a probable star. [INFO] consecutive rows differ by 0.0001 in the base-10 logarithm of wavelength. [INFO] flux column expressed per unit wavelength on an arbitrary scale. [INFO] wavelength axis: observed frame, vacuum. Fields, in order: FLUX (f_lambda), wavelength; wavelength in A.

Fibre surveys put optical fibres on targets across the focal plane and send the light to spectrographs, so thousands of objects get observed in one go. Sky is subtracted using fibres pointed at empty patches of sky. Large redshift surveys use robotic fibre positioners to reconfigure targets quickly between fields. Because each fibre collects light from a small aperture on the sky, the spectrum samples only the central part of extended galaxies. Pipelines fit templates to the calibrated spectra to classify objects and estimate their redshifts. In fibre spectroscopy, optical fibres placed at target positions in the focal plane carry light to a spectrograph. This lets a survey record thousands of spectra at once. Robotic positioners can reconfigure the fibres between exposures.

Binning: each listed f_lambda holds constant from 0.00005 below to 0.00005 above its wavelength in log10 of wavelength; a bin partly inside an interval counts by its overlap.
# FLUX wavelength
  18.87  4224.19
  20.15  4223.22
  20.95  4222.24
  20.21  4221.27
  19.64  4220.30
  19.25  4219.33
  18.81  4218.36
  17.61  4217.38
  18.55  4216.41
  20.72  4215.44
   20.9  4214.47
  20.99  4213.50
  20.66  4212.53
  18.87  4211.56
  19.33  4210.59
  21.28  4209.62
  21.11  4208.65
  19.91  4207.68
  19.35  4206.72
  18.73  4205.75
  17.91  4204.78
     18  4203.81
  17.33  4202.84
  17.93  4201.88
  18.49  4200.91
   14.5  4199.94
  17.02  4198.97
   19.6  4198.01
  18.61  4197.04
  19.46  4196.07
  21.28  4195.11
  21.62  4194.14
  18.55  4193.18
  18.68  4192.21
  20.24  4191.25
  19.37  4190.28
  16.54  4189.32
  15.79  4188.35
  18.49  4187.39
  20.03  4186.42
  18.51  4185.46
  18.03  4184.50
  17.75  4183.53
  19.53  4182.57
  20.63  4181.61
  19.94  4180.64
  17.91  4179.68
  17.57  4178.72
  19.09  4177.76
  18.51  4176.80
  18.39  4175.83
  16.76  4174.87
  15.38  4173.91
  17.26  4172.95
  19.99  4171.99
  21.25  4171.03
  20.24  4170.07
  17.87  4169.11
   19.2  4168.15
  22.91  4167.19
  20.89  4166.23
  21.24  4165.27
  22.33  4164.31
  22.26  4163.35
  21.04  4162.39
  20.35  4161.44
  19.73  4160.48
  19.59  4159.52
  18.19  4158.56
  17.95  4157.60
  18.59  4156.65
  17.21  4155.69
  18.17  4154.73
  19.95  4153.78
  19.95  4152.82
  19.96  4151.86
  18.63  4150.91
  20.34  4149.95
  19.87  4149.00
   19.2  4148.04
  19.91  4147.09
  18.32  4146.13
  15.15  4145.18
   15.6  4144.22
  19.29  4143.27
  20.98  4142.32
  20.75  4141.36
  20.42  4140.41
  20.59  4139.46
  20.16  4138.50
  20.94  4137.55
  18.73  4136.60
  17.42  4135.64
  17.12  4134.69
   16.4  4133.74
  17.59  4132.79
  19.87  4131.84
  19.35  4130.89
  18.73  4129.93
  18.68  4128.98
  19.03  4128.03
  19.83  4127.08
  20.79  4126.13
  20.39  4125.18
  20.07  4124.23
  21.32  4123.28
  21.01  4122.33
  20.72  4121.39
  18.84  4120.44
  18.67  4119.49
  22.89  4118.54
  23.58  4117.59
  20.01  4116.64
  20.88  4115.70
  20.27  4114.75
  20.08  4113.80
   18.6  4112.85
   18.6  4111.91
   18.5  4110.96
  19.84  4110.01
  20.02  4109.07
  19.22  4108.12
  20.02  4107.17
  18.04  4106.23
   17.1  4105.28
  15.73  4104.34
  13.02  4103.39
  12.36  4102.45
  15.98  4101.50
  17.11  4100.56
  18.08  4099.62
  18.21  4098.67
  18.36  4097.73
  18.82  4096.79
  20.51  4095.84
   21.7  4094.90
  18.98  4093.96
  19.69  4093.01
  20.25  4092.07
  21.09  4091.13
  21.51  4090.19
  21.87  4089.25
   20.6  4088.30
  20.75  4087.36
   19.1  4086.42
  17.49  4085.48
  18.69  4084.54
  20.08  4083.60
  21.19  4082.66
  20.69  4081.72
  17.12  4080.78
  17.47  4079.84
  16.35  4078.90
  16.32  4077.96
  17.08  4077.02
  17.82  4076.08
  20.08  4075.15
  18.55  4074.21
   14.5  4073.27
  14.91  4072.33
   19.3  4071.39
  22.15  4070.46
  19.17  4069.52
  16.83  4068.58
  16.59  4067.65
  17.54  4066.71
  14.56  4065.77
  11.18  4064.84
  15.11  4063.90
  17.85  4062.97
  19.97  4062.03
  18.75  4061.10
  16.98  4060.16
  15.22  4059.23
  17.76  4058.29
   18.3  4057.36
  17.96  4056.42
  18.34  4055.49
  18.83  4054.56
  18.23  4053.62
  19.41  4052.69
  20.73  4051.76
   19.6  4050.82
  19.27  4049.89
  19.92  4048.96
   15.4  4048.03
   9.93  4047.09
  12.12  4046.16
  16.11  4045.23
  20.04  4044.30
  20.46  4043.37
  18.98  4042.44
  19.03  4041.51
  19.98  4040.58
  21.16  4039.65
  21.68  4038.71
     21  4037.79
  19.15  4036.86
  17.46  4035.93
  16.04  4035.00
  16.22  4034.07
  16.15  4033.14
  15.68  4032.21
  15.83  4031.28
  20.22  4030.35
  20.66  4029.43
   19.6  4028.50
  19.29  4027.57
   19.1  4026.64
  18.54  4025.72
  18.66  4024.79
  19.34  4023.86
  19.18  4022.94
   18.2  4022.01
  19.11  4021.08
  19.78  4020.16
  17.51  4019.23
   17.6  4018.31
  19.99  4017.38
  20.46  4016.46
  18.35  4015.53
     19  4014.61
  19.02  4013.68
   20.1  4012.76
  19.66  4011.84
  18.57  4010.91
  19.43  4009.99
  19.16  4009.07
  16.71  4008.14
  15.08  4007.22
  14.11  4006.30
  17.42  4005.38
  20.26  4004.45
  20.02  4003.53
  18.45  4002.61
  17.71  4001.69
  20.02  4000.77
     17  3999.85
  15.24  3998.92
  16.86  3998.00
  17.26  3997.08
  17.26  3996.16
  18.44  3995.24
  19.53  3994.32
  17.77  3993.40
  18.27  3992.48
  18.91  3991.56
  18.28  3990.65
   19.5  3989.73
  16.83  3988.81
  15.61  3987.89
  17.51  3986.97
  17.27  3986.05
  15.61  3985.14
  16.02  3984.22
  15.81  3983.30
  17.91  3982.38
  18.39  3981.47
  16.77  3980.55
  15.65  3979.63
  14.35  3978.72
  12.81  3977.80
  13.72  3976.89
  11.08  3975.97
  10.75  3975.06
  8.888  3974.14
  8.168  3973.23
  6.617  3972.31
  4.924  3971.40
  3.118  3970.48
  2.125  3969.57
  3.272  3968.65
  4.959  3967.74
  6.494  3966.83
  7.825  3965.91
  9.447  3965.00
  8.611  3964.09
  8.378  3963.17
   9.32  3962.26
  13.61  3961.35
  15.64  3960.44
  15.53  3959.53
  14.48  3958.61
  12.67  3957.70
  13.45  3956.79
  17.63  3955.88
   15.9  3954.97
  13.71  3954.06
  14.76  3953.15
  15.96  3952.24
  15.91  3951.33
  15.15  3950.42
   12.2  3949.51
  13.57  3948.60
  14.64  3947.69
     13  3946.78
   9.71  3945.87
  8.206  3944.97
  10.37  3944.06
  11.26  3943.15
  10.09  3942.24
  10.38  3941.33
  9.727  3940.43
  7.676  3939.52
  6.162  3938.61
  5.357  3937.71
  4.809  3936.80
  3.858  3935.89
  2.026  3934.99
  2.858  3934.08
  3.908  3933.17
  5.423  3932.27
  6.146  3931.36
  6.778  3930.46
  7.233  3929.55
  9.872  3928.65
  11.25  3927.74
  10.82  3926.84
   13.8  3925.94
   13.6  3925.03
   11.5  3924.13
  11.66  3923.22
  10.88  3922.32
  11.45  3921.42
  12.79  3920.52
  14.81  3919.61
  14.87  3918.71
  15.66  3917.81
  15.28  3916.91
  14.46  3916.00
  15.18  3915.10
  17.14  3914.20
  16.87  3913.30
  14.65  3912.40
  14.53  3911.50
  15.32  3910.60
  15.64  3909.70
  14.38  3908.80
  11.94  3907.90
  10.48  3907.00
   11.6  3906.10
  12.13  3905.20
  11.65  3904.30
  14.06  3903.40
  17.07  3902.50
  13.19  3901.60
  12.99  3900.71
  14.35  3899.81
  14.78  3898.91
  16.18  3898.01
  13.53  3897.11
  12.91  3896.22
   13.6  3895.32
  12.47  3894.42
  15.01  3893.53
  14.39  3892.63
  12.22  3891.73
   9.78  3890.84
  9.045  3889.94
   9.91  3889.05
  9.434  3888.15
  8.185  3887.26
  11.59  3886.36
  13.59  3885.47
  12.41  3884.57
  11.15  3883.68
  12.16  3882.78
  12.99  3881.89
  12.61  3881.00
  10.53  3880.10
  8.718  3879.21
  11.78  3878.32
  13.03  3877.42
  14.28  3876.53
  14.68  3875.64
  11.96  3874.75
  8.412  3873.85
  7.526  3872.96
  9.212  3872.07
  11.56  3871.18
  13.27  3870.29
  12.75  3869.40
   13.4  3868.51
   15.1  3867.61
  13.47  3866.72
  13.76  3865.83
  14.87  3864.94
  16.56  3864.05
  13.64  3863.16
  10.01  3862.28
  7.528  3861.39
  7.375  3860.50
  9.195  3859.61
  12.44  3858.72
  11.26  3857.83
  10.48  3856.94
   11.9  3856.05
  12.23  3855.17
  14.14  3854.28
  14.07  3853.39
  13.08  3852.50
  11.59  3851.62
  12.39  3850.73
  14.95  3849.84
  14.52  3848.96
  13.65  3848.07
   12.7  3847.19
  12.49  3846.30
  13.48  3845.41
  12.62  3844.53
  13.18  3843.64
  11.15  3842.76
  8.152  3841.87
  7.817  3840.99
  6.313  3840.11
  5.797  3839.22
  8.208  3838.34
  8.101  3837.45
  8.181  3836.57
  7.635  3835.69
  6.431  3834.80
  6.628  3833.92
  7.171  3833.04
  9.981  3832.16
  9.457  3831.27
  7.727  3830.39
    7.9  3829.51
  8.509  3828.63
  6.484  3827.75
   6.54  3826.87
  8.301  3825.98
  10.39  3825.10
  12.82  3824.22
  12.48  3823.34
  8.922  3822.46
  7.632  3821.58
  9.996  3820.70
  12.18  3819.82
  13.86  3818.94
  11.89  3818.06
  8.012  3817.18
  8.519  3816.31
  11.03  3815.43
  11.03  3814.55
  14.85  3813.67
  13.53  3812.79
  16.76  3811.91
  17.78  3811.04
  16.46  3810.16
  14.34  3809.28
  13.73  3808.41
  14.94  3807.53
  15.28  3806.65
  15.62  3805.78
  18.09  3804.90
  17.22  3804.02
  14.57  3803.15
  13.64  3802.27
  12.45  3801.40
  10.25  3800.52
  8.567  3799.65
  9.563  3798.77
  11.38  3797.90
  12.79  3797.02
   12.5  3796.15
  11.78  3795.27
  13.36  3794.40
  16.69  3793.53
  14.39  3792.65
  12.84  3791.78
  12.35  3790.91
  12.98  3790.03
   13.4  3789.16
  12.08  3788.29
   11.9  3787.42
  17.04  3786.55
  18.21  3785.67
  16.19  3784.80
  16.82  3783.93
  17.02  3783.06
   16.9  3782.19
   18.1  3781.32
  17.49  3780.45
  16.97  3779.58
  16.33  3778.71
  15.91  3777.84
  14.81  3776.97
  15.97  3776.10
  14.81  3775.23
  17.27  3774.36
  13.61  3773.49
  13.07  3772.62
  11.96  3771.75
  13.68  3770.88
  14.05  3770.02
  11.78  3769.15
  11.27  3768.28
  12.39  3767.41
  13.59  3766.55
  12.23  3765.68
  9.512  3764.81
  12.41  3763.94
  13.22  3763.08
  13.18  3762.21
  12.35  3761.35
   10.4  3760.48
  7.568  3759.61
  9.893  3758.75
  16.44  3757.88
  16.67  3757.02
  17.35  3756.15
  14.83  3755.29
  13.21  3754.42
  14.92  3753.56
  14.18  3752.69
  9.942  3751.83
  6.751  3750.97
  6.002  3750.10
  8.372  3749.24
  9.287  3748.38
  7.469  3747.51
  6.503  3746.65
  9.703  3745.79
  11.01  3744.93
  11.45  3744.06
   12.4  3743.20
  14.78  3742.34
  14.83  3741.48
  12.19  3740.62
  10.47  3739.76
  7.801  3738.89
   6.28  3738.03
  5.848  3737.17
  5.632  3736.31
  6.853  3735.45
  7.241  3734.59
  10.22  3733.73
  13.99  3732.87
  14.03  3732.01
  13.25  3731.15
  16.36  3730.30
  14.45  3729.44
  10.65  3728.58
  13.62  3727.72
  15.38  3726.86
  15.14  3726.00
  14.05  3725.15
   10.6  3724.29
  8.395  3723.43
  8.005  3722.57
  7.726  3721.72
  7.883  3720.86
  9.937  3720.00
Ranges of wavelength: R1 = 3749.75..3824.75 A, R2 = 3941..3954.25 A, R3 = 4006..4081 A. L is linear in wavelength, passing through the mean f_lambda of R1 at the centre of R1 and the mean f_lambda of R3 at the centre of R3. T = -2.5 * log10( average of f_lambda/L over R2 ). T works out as 0.280 mag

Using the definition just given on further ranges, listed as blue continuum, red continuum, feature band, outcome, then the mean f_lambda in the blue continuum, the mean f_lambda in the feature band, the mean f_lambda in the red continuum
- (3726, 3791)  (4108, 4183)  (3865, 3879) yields 0.19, 12.7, 12.3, 19.5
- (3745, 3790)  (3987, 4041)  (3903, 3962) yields 0.37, 13.2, 11.8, 18.4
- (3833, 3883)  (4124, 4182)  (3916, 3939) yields 0.36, 11.3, 9.41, 19.2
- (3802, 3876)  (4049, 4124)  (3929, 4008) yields 0.22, 11.5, 12.5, 18.6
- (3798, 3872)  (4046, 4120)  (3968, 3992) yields 0.19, 11.5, 13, 18.3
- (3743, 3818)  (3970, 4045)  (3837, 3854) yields 0.26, 13.2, 11.3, 17.2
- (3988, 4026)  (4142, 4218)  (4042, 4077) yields 0.06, 18.3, 17.5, 19.1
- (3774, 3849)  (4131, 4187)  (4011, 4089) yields -0.08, 12.3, 18.3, 19.2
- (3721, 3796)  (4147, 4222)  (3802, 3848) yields 0.22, 12.6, 11.1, 19.2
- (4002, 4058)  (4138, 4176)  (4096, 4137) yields 0.01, 18.4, 18.8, 19.4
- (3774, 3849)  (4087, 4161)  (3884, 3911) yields 0.12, 12.3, 12.8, 19.2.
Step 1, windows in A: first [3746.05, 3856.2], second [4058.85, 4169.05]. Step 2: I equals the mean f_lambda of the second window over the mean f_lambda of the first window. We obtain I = 1.54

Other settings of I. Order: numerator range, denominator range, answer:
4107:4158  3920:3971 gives 1.94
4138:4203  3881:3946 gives 1.67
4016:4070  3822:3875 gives 1.69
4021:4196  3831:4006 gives 1.53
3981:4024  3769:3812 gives 1.24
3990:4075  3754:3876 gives 1.46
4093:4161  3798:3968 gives 1.64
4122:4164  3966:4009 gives 1.33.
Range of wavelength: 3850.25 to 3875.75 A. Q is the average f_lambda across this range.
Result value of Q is 12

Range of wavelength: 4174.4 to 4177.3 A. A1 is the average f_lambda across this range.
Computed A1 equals 17.9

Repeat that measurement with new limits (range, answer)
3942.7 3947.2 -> 10.5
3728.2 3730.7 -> 13.8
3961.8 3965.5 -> 8.94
